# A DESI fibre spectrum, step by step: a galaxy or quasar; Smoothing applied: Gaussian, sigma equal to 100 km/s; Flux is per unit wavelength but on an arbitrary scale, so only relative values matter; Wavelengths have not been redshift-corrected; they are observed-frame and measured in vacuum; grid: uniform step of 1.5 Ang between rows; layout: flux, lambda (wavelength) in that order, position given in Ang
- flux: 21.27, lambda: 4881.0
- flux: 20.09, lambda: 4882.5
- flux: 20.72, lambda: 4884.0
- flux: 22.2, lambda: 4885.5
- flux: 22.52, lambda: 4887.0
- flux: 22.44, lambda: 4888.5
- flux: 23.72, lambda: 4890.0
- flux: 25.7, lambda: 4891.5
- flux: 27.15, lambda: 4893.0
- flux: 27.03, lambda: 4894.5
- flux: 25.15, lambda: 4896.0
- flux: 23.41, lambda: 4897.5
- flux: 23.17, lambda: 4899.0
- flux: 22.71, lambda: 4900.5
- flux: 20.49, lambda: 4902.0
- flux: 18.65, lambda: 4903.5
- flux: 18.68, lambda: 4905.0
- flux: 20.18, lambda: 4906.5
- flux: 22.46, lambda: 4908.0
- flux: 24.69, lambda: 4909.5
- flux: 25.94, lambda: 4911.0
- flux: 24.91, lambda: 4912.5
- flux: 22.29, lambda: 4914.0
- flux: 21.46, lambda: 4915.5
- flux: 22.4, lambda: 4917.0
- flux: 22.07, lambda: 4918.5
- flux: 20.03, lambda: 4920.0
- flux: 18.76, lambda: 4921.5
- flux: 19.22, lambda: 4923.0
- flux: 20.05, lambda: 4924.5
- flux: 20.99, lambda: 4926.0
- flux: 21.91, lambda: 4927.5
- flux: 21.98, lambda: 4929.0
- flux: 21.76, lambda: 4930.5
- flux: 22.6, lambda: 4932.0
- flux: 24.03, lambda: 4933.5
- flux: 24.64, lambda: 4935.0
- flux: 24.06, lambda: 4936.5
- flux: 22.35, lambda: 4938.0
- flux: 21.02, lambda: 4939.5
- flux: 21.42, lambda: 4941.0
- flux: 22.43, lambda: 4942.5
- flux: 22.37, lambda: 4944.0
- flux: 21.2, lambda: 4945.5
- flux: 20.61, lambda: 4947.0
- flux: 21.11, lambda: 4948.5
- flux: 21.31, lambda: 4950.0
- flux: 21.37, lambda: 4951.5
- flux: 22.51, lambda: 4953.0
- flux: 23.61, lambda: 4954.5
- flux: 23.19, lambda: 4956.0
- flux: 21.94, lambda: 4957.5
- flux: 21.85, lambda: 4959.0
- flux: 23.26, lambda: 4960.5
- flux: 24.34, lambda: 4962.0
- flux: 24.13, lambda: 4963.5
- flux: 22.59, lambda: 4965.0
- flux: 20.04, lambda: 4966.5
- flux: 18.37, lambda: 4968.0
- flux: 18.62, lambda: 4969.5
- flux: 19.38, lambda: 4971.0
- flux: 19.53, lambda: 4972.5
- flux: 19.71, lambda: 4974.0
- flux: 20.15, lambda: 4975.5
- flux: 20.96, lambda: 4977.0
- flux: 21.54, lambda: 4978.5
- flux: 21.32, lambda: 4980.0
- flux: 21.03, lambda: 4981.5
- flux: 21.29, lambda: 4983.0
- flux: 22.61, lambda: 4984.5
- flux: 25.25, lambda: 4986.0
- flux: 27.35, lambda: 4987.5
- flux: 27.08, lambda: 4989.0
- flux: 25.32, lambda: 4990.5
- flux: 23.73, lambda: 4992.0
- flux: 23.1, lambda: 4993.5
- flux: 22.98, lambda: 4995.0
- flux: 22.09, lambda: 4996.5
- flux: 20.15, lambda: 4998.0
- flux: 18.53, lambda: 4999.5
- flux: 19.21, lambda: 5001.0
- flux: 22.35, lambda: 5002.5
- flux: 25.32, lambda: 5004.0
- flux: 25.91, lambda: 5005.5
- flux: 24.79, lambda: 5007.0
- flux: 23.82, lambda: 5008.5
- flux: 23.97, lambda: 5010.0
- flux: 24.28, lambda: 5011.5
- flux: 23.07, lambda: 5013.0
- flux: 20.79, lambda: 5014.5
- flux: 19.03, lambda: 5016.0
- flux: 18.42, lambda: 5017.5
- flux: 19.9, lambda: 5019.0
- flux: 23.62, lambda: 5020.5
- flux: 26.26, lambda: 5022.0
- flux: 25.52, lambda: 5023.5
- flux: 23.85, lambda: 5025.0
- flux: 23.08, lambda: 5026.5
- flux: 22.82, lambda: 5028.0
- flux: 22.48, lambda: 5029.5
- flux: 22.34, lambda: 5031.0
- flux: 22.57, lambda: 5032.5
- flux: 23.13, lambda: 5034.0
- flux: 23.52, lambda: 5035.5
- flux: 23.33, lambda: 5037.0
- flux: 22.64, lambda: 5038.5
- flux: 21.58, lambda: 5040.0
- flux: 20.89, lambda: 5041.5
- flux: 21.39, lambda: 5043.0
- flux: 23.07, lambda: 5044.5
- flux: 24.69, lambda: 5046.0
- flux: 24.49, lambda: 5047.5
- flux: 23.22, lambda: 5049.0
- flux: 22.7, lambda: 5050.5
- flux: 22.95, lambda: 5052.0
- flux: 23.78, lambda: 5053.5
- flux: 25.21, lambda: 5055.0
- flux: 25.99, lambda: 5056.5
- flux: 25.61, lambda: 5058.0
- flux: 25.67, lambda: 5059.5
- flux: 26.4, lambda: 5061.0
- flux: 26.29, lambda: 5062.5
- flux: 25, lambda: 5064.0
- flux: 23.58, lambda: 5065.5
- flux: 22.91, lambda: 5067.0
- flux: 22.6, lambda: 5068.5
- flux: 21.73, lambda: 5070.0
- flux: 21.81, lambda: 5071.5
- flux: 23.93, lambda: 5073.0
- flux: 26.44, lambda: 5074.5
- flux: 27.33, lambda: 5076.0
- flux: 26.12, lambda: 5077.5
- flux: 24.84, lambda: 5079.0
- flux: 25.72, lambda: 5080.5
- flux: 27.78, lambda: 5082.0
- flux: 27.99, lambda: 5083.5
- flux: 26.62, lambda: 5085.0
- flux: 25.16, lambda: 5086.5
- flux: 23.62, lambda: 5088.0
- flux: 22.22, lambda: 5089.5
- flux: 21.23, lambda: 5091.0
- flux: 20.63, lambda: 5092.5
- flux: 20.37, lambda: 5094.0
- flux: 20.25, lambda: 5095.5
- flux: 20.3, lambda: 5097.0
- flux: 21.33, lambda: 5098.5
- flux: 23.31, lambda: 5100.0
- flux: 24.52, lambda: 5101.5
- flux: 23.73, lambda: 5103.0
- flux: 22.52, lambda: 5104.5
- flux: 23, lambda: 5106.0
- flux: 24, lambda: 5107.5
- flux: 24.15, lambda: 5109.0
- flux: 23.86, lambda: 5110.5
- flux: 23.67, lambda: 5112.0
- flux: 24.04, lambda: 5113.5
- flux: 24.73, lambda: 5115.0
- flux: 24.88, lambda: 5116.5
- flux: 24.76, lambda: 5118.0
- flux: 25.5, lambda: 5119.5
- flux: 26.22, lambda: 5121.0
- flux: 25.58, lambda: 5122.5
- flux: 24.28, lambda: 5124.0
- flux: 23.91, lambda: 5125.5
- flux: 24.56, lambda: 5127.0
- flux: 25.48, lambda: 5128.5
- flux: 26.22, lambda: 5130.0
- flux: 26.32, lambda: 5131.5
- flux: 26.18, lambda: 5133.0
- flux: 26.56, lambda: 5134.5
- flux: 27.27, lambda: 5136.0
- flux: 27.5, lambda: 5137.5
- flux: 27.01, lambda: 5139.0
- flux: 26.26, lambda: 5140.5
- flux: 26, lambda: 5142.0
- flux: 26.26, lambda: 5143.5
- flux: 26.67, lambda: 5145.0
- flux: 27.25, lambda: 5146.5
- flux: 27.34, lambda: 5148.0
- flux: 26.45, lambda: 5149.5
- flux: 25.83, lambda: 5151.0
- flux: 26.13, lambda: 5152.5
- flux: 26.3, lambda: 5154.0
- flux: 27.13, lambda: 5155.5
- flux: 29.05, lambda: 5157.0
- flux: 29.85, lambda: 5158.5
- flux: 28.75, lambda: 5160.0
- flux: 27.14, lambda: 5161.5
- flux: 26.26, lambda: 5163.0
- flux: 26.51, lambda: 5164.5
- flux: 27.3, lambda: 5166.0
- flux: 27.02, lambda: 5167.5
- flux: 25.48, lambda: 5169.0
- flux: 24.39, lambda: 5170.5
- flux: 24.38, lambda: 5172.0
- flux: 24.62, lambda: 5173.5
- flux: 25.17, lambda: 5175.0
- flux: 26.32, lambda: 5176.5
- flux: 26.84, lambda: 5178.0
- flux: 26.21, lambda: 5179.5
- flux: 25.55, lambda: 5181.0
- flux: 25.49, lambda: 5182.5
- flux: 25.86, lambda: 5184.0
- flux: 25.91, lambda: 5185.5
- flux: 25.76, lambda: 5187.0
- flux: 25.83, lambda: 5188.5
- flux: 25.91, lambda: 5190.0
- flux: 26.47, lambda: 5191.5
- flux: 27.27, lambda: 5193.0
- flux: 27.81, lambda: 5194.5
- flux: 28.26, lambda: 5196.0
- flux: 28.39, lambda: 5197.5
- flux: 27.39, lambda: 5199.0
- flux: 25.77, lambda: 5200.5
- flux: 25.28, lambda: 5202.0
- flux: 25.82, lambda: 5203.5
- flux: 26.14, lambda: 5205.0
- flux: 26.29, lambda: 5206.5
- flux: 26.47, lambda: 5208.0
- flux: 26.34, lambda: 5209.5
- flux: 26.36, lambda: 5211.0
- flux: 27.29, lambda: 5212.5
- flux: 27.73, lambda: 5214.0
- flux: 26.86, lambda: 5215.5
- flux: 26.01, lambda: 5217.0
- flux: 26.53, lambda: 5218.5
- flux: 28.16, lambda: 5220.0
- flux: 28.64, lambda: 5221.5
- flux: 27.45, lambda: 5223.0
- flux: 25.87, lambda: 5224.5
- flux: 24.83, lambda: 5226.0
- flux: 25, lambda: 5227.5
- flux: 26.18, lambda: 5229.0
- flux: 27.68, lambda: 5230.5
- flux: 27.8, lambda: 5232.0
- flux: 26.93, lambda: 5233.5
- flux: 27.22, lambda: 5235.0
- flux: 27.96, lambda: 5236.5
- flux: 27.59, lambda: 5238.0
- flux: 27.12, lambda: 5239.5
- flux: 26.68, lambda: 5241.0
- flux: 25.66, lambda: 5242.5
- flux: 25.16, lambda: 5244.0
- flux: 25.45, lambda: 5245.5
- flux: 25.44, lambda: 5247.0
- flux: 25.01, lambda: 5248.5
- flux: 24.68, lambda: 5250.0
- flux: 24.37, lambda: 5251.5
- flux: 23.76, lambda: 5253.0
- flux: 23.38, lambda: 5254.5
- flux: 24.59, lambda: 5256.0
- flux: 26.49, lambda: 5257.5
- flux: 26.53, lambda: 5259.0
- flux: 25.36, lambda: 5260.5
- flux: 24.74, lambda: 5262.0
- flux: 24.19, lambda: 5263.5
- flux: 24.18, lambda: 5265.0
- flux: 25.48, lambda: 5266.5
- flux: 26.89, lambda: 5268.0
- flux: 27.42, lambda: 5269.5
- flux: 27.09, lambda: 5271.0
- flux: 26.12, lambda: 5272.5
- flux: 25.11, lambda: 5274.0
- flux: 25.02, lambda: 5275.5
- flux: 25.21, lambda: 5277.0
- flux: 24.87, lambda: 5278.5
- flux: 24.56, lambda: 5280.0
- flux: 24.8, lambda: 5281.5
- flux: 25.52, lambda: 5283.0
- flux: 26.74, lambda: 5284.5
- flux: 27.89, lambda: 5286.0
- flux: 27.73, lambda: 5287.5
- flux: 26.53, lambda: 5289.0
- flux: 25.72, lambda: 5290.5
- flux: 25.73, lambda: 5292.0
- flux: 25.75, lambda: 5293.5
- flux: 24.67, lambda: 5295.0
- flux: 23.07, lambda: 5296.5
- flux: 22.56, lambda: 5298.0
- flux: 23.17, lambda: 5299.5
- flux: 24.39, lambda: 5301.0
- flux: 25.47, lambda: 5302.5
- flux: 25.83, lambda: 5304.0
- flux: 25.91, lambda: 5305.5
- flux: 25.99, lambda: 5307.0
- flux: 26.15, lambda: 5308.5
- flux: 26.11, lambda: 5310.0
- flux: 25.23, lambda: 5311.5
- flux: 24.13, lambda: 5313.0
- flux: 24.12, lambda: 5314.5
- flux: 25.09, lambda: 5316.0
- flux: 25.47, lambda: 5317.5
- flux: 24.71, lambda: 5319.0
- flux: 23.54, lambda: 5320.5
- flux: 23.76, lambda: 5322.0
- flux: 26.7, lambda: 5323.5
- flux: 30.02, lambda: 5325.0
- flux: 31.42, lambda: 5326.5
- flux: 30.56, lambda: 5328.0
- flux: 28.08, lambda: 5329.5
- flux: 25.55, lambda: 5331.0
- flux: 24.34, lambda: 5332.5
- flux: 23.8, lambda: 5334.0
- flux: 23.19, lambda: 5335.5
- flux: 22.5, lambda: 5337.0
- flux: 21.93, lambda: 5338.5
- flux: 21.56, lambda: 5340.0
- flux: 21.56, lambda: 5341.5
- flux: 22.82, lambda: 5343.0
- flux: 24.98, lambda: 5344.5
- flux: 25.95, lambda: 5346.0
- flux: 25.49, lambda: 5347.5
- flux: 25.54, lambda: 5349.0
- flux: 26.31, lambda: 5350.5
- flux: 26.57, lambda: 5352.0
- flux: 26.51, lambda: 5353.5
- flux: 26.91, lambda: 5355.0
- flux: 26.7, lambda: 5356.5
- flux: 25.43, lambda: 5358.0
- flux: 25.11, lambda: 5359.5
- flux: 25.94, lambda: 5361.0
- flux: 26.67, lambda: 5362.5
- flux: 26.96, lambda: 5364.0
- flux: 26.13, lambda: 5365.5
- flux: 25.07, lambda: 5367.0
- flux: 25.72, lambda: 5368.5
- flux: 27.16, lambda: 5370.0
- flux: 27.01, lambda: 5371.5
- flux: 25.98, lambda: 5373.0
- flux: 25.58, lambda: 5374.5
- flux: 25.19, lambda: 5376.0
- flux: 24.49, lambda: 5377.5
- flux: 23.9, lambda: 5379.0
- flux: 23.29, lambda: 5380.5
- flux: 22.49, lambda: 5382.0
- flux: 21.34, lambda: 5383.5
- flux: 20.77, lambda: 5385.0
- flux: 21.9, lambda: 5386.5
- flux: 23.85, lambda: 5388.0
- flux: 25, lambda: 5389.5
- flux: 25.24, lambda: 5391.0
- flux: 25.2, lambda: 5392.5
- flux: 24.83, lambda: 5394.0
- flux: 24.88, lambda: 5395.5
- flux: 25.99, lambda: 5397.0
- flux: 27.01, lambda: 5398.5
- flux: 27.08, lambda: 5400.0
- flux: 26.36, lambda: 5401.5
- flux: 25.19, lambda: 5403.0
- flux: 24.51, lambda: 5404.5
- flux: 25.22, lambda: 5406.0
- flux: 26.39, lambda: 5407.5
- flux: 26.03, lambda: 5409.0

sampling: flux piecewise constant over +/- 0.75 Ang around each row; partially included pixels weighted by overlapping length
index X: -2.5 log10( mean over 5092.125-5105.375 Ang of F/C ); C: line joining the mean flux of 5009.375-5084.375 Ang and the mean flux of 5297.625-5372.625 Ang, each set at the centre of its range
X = 0.10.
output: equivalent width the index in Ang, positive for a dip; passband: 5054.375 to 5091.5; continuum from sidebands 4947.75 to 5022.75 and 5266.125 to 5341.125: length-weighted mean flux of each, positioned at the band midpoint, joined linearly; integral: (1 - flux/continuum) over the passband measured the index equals -2.85 Ang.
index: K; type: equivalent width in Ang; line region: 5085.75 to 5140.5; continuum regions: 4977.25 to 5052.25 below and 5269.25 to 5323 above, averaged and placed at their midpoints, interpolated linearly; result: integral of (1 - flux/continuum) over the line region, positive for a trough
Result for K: -1.0 Ang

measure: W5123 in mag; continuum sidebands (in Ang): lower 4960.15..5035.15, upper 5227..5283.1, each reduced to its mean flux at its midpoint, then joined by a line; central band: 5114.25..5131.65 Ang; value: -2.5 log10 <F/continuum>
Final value -0.050 mag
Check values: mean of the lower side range 22.4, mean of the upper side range 25.7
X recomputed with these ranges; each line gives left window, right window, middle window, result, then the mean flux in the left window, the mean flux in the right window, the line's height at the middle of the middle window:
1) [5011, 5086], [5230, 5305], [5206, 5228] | -0.062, 23.8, 25.6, 25.2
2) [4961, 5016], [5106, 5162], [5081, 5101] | 0.077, 22.3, 26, 24.9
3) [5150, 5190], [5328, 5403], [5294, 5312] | 0.023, 26.3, 25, 25.4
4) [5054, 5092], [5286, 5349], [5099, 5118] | 0.045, 24.8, 25.2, 24.9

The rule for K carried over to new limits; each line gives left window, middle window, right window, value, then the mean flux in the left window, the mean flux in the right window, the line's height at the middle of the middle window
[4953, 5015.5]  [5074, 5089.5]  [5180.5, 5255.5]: -1.2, 22.4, 26.3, 24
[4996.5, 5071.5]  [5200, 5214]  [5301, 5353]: -1.1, 23.1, 25.3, 24.4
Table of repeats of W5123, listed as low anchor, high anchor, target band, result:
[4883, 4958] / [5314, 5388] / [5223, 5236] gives -0.093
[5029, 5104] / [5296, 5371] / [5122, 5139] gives -0.077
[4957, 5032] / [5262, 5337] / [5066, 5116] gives -0.015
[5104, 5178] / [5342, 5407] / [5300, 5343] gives 0.007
